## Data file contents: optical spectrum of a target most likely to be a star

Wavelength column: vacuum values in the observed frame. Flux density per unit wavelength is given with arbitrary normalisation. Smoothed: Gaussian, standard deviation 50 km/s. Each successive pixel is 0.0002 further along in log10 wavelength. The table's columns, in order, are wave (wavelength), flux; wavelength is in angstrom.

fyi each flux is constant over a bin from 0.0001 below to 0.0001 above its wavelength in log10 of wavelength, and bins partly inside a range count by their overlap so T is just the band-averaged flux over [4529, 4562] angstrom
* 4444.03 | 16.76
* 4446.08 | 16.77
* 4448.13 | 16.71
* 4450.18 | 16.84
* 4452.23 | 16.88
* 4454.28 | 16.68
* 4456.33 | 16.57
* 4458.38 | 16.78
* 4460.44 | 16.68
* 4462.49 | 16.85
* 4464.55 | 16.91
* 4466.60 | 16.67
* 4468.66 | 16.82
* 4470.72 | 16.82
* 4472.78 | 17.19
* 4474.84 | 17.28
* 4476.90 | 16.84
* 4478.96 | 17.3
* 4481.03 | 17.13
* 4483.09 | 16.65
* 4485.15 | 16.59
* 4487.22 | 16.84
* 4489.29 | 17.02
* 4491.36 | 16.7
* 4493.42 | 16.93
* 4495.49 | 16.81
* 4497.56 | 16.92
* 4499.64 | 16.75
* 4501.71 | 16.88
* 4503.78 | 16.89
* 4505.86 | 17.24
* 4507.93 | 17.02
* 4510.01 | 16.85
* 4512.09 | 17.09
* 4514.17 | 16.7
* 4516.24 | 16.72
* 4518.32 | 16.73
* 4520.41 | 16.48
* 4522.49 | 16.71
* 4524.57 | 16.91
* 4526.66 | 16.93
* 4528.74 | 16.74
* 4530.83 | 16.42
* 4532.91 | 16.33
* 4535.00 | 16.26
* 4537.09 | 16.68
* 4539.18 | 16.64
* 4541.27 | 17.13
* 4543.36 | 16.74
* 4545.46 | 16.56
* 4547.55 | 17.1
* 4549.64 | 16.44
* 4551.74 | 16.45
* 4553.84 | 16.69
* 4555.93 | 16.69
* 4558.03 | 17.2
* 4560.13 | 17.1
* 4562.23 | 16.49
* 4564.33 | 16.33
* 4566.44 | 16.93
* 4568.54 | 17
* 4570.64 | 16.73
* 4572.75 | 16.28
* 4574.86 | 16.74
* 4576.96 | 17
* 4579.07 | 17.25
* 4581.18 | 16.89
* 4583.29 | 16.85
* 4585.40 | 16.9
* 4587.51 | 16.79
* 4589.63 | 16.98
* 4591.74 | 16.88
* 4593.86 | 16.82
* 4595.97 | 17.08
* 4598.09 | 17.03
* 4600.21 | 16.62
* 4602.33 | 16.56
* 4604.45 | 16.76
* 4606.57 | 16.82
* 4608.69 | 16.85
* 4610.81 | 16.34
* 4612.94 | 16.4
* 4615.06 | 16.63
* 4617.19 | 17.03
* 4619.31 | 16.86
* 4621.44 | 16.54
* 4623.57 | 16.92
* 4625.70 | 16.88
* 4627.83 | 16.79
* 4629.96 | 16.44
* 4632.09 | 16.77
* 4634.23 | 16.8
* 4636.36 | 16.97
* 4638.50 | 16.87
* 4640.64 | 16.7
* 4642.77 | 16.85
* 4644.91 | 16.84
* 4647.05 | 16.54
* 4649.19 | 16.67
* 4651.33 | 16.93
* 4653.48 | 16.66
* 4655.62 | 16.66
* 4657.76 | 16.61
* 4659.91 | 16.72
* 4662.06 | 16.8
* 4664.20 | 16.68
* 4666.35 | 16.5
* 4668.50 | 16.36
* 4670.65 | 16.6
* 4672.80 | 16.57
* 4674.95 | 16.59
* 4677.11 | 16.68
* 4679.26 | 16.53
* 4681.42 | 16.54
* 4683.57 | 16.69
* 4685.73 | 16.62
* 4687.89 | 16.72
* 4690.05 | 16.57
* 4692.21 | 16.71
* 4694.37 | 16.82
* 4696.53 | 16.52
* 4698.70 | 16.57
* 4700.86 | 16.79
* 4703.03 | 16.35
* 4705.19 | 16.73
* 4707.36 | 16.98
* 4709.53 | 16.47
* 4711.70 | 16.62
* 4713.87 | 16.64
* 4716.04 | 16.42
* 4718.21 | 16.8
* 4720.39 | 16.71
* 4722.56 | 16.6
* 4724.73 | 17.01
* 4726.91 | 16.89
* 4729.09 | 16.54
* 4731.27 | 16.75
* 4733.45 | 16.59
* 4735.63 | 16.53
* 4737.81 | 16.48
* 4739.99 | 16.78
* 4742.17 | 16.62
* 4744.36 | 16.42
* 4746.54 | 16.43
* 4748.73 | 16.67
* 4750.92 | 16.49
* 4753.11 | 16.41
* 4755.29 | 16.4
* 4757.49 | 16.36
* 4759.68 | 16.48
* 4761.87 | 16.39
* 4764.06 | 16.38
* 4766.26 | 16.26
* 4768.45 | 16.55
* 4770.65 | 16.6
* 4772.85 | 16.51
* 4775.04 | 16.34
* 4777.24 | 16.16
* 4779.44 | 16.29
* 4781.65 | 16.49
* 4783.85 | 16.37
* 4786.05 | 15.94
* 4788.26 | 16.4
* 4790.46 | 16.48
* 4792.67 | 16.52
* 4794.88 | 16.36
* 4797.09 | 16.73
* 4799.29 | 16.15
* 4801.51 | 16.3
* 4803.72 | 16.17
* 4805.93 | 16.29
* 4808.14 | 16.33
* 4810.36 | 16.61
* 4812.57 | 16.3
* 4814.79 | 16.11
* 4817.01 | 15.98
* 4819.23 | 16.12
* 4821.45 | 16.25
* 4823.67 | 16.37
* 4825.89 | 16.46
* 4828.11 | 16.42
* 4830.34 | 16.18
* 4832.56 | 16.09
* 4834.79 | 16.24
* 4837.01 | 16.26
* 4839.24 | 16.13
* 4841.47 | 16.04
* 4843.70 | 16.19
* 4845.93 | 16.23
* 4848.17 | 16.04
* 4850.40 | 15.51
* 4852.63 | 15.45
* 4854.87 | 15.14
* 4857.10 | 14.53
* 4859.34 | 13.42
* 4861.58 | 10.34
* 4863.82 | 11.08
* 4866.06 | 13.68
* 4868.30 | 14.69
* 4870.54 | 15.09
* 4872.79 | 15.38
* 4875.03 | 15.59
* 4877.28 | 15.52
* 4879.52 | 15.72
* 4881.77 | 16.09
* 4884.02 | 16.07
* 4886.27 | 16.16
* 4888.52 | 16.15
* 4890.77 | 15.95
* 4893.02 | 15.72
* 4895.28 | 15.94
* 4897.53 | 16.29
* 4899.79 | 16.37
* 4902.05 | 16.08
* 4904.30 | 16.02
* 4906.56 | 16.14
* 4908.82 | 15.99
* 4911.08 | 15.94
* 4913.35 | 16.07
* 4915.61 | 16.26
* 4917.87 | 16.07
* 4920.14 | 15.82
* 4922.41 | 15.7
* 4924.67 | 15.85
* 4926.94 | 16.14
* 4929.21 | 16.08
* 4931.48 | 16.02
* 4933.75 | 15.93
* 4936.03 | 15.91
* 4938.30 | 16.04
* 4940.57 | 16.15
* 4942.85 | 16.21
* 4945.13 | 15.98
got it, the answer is 16.7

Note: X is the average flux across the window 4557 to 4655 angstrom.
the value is 16.8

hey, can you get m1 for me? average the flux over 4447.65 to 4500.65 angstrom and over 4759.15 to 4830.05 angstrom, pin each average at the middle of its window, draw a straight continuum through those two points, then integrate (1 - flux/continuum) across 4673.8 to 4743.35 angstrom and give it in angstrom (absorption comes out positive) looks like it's -0.7 angstrom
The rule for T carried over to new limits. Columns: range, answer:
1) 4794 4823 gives 16.3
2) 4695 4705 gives 16.6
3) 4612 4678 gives 16.7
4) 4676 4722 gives 16.6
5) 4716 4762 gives 16.6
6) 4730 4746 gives 16.6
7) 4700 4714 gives 16.6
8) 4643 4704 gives 16.6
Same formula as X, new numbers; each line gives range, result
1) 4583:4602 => 16.9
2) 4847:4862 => 14.5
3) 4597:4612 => 16.7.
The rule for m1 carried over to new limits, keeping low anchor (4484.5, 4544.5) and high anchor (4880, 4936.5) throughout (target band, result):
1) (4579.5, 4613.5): -0.4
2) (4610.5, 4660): -0.5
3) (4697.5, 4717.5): -0.3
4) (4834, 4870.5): 3.0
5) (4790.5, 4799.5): -0.1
